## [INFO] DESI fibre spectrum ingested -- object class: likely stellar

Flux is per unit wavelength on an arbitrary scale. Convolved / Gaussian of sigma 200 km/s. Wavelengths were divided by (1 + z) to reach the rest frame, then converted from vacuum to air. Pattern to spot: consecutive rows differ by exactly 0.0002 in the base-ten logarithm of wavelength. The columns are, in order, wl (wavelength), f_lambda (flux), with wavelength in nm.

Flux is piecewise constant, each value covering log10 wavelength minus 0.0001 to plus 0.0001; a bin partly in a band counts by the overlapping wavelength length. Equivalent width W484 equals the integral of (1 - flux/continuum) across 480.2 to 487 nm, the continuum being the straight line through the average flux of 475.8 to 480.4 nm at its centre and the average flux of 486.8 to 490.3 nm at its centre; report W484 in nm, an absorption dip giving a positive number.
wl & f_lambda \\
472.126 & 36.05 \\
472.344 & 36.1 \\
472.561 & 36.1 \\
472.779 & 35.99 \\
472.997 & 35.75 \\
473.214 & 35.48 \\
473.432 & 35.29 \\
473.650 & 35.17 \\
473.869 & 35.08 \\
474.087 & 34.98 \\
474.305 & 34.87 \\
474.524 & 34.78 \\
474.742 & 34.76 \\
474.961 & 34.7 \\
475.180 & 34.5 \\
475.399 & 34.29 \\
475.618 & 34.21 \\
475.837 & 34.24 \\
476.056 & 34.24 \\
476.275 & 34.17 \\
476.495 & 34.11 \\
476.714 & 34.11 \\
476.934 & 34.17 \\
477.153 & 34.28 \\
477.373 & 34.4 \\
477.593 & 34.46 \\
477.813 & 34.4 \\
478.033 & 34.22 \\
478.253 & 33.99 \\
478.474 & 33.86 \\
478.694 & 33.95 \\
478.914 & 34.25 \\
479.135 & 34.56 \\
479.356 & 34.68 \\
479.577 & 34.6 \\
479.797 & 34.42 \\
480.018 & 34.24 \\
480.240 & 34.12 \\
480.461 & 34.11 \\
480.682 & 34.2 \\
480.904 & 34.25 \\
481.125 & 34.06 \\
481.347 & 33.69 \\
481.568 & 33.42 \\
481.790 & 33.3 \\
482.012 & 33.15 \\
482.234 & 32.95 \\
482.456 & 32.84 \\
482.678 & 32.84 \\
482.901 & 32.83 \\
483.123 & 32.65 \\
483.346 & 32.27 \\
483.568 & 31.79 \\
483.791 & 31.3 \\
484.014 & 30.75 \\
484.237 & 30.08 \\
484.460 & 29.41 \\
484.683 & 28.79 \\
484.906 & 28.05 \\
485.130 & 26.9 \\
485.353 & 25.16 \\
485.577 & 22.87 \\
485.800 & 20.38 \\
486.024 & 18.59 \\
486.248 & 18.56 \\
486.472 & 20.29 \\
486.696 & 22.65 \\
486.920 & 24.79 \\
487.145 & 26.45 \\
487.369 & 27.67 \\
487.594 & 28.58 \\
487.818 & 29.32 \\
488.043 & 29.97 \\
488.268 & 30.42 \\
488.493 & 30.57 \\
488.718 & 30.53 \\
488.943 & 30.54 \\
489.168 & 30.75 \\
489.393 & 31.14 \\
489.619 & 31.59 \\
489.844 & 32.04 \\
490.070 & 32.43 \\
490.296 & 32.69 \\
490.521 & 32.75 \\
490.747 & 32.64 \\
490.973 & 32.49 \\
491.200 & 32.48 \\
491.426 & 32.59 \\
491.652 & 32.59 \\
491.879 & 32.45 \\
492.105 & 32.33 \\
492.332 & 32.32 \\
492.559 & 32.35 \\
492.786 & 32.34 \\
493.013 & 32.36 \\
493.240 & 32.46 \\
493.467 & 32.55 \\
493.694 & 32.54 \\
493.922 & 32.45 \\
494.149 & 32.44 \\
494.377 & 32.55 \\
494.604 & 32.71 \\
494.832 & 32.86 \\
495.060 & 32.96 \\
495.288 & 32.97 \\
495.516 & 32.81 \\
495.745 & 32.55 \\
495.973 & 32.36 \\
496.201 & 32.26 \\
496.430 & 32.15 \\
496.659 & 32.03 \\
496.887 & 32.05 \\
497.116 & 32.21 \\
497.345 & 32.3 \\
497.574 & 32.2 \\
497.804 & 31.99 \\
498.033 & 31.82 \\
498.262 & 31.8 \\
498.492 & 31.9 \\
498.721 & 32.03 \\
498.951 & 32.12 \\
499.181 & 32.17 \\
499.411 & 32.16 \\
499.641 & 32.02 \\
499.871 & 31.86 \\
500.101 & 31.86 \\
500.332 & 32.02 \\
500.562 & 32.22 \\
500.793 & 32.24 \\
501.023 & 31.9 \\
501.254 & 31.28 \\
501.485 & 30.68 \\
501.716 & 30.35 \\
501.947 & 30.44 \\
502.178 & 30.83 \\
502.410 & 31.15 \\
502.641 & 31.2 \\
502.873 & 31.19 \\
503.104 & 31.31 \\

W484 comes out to 0.58 nm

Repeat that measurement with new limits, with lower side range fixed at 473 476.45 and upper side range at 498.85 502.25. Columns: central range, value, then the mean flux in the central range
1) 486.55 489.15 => 0.38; 28.3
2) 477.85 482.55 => 0.02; 34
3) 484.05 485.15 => 0.15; 28.9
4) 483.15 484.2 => 0.07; 31.5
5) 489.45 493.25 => 0.04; 32.4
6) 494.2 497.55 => -0.03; 32.5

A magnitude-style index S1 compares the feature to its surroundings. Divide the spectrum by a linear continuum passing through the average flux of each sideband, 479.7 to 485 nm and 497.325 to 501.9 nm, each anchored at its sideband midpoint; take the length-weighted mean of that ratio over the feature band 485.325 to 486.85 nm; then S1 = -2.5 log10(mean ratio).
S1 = 0.464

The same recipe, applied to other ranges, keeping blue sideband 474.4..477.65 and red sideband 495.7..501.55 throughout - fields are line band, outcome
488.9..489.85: 0.06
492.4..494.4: 0.00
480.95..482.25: 0.01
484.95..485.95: 0.36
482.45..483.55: 0.03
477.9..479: 0.00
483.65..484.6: 0.11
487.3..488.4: 0.13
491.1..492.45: 0.01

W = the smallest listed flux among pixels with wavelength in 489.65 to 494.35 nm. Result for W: 32.04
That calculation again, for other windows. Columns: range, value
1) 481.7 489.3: 18.56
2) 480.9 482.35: 32.95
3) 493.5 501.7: 30.68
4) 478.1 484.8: 28.79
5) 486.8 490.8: 24.79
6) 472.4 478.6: 33.86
